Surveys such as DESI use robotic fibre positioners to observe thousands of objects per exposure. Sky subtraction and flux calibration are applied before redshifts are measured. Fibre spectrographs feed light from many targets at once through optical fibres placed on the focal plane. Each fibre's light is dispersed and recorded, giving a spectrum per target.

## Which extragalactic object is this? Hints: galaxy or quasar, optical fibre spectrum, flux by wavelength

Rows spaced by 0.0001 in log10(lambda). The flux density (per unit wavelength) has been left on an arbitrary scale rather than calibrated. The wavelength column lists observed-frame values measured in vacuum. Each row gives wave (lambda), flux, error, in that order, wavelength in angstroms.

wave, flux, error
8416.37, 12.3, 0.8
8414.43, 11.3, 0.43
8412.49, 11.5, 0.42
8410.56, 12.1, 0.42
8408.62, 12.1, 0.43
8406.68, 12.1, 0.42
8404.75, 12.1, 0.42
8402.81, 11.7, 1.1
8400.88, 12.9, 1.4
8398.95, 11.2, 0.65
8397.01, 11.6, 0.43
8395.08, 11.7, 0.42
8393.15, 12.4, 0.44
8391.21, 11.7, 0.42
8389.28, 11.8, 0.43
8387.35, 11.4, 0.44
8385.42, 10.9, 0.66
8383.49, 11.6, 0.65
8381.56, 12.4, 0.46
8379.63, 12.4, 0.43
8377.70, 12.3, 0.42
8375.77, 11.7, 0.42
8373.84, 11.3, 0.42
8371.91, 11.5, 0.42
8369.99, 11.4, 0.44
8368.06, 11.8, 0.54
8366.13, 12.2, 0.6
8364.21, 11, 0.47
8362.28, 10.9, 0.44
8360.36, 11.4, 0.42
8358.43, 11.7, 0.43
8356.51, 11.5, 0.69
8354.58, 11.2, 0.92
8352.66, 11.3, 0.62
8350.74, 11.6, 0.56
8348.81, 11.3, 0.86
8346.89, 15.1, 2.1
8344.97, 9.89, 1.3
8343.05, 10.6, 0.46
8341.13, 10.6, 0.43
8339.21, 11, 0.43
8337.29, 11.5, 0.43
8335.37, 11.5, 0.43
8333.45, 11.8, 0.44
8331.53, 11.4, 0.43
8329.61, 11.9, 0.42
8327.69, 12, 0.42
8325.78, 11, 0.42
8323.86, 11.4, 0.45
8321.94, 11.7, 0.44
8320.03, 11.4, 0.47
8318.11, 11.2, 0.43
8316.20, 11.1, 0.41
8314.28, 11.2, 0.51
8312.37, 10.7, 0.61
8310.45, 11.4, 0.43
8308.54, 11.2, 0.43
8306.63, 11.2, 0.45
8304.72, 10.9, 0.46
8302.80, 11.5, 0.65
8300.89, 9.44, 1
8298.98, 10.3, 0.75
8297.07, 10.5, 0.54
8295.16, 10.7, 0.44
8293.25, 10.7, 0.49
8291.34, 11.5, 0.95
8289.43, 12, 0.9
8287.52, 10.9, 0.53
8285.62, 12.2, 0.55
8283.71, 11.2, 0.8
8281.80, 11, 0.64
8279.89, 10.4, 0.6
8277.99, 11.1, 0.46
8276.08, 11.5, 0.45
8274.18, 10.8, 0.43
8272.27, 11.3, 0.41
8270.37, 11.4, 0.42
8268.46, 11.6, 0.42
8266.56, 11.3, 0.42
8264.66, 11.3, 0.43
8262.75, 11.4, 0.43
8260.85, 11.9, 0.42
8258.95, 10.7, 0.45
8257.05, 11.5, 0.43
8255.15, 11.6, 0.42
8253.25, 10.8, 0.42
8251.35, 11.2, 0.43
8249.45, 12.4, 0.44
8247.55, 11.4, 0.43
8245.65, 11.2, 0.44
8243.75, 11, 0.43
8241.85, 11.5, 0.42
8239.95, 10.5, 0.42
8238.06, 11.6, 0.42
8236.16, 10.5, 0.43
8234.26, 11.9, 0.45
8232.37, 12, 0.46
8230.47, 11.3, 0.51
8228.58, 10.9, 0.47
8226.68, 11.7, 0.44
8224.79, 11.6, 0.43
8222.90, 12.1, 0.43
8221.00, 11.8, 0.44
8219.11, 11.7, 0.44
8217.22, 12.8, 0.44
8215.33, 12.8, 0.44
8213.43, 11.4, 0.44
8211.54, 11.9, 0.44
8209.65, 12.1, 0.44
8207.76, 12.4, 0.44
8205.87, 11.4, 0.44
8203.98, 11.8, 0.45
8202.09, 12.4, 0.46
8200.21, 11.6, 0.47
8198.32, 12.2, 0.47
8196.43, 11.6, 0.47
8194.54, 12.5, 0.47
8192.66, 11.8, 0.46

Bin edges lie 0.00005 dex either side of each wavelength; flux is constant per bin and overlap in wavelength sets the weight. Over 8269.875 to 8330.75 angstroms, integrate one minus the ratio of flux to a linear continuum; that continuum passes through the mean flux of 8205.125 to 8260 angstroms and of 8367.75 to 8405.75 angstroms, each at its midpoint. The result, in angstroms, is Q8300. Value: 2.7 angstroms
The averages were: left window 11.6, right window 11.8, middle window 11.1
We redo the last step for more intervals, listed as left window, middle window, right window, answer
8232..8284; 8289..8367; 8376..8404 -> 2.10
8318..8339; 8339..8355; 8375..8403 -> 0.27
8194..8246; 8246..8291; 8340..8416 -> 1.39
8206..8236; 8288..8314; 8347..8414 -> 1.89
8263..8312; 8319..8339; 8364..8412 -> -0.25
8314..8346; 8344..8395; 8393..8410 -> -0.16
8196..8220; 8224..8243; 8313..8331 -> 0.86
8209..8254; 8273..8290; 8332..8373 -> 0.47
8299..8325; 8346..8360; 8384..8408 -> -0.61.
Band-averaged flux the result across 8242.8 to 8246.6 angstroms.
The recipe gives 11.1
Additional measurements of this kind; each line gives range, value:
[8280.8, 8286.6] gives 11.5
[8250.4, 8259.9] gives 11.2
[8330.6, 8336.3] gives 11.6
